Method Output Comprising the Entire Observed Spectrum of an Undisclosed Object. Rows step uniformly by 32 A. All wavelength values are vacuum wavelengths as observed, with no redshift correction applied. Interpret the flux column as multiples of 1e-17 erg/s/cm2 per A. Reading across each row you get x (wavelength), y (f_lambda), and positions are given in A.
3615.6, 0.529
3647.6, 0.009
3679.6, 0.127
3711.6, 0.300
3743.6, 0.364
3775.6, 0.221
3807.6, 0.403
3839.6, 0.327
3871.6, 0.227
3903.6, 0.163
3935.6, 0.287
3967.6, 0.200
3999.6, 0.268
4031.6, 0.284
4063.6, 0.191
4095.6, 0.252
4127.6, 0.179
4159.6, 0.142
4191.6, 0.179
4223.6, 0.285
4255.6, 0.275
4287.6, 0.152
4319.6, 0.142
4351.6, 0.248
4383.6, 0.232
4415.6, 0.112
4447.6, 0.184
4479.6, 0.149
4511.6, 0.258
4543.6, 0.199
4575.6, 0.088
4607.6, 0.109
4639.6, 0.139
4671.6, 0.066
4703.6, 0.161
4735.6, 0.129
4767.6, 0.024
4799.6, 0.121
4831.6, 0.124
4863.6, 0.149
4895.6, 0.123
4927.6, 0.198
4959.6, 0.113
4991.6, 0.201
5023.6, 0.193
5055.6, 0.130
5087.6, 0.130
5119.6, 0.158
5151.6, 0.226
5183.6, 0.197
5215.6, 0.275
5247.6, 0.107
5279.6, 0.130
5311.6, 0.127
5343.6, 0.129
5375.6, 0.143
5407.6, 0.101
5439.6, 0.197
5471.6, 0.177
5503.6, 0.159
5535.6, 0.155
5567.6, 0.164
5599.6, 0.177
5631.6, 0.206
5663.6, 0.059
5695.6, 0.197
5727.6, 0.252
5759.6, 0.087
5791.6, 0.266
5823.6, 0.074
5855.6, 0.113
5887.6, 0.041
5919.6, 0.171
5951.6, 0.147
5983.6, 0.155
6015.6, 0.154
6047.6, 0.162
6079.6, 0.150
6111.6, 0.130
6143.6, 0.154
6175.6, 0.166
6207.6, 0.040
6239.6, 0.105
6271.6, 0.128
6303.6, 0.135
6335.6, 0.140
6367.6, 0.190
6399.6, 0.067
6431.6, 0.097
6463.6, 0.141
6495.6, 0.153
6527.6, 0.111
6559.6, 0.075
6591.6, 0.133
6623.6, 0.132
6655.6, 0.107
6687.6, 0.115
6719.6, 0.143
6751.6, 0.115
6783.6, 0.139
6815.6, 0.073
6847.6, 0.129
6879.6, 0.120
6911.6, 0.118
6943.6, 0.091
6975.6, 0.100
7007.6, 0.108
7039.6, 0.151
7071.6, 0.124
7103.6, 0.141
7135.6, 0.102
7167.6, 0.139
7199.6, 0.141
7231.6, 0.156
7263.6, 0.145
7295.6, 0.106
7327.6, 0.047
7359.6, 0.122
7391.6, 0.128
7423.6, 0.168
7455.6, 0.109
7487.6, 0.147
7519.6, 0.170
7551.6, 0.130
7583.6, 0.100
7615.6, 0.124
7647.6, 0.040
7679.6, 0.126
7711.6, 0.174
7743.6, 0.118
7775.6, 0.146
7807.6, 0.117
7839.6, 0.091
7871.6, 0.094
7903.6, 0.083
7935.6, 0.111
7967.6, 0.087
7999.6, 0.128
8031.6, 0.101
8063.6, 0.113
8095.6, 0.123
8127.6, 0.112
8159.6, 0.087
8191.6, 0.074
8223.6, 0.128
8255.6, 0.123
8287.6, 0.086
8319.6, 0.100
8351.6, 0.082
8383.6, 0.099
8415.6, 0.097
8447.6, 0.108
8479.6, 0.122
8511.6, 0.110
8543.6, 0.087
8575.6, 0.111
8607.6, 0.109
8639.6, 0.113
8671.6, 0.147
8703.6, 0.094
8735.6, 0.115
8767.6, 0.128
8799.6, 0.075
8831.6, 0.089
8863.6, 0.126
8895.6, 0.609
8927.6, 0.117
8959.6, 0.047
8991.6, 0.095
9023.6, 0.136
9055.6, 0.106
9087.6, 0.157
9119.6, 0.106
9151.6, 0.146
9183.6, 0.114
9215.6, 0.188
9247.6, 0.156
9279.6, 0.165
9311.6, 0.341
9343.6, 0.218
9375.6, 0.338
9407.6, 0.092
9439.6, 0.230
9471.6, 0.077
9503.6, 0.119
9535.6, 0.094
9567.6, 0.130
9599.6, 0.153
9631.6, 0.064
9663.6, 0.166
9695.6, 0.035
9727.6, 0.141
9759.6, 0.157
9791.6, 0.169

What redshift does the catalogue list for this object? 1.38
